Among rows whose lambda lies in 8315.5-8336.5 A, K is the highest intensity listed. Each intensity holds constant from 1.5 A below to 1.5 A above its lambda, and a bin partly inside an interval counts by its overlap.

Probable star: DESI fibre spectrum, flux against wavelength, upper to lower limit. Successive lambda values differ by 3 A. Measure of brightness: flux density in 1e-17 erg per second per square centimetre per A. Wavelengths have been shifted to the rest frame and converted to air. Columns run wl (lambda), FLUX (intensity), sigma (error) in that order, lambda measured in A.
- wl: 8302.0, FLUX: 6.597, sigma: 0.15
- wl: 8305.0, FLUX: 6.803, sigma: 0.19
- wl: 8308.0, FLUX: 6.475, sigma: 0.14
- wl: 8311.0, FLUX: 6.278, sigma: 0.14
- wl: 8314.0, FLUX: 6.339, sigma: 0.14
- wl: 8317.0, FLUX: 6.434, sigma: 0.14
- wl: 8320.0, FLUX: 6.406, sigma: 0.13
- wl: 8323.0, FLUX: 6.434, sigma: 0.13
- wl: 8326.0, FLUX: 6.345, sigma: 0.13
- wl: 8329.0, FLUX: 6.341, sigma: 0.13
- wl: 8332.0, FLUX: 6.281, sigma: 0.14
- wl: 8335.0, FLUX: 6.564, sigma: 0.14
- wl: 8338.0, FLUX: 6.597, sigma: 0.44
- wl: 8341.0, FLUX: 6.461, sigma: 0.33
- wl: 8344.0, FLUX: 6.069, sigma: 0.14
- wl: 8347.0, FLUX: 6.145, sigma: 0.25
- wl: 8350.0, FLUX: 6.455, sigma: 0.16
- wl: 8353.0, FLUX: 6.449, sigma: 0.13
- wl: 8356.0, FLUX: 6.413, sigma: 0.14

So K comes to 6.564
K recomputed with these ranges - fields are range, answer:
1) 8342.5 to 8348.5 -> 6.145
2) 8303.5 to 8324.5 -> 6.803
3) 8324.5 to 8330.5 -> 6.345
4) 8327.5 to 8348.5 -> 6.597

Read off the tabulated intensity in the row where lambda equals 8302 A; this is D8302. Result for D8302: 6.597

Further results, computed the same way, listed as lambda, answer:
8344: 6.069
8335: 6.564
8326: 6.345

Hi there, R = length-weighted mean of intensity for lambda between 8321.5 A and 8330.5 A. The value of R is 6.37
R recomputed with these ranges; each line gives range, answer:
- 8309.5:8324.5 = 6.38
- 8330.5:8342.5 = 6.48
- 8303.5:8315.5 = 6.47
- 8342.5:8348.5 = 6.11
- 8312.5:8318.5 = 6.39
